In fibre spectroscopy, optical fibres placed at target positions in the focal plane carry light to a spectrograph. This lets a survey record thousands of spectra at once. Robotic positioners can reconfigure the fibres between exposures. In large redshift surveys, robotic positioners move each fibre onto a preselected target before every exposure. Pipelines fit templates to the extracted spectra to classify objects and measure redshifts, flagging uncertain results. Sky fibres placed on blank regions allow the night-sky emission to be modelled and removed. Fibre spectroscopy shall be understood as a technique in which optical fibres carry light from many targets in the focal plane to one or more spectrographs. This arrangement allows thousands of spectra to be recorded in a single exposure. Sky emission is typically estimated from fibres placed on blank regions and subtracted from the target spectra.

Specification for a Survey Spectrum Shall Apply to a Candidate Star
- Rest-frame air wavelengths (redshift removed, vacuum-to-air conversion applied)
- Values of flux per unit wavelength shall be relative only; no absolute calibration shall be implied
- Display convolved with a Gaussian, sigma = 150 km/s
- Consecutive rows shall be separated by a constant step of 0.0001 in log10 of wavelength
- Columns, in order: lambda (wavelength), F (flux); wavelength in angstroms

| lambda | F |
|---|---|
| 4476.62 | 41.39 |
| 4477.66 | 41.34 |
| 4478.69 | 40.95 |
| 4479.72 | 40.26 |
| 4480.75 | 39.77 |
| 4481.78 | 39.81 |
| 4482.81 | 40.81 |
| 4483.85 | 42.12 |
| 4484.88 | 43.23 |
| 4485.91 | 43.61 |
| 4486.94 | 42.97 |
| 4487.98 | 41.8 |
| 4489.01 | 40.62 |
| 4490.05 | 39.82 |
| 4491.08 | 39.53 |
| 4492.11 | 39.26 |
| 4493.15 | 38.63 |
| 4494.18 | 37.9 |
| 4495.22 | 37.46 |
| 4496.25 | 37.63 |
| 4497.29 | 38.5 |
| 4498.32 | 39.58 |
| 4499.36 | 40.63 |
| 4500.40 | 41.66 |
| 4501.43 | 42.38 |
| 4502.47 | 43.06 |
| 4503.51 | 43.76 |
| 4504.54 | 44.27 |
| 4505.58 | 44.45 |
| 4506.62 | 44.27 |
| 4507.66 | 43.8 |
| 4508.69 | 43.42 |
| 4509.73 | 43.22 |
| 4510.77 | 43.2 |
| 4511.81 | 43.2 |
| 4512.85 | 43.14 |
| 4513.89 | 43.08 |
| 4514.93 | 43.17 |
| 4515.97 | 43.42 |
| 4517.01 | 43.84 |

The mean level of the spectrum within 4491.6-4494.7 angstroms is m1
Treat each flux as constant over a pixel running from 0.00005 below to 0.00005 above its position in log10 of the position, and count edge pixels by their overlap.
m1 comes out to 38.6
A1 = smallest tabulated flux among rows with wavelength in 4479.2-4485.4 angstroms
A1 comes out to 39.77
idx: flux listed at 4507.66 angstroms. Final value 43.8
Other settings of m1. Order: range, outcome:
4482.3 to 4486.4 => 42.4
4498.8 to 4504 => 42.2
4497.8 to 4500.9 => 40.6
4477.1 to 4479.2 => 41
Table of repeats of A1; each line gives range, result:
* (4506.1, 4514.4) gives 43.08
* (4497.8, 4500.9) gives 39.58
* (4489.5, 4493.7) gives 38.63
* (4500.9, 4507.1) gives 42.38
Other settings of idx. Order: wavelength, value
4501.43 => 42.38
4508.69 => 43.42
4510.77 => 43.2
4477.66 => 41.34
